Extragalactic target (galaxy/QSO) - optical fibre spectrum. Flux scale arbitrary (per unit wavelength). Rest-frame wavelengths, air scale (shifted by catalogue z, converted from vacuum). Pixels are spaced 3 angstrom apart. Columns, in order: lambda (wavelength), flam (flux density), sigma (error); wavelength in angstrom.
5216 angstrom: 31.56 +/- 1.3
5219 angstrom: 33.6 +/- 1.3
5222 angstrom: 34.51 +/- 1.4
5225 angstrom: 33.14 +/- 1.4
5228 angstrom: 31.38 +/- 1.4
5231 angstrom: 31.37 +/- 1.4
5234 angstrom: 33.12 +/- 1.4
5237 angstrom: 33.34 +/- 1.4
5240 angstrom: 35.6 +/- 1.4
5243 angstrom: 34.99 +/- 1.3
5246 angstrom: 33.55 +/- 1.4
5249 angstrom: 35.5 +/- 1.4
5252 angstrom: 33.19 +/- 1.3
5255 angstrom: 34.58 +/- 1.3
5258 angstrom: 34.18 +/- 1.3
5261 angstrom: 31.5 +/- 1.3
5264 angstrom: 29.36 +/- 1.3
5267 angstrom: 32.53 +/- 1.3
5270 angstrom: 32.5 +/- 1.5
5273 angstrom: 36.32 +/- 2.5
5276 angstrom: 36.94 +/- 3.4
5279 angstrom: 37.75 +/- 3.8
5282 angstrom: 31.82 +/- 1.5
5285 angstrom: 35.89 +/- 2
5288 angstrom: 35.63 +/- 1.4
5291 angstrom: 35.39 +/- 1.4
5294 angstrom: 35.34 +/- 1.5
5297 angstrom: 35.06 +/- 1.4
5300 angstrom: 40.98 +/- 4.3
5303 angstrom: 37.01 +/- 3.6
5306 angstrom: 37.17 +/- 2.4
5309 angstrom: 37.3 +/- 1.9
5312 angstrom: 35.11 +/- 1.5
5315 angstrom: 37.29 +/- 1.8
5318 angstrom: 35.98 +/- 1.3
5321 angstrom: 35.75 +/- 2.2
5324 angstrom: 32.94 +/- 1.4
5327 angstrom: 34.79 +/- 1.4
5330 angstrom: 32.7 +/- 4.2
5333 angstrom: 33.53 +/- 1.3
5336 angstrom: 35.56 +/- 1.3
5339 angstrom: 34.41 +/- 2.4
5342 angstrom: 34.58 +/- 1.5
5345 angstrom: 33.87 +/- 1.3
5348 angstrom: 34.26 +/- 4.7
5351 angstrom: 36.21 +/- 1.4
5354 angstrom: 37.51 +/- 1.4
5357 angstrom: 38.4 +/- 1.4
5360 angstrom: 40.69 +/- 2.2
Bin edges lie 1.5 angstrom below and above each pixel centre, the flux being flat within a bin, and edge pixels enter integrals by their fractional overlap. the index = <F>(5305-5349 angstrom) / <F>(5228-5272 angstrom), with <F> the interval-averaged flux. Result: 1.05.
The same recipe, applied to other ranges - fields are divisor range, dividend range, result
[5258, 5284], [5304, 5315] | 1.09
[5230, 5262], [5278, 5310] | 1.07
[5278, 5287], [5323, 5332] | 0.96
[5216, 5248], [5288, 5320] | 1.10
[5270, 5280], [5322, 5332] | 0.93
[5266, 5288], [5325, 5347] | 0.98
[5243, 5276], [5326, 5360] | 1.05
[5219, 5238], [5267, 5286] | 1.06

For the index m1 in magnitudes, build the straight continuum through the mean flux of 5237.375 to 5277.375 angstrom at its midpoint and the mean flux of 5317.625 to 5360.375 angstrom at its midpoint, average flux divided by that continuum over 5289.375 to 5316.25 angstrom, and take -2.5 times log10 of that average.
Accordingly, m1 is -0.06 mag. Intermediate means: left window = 33.9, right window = 35.3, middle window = 36.7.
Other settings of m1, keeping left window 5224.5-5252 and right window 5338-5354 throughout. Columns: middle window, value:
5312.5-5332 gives -0.01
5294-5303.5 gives -0.09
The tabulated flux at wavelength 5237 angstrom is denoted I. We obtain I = 33.34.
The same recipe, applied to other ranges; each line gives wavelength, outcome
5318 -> 35.98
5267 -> 32.53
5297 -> 35.06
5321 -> 35.75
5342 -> 34.58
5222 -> 34.51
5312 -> 35.11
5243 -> 34.99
